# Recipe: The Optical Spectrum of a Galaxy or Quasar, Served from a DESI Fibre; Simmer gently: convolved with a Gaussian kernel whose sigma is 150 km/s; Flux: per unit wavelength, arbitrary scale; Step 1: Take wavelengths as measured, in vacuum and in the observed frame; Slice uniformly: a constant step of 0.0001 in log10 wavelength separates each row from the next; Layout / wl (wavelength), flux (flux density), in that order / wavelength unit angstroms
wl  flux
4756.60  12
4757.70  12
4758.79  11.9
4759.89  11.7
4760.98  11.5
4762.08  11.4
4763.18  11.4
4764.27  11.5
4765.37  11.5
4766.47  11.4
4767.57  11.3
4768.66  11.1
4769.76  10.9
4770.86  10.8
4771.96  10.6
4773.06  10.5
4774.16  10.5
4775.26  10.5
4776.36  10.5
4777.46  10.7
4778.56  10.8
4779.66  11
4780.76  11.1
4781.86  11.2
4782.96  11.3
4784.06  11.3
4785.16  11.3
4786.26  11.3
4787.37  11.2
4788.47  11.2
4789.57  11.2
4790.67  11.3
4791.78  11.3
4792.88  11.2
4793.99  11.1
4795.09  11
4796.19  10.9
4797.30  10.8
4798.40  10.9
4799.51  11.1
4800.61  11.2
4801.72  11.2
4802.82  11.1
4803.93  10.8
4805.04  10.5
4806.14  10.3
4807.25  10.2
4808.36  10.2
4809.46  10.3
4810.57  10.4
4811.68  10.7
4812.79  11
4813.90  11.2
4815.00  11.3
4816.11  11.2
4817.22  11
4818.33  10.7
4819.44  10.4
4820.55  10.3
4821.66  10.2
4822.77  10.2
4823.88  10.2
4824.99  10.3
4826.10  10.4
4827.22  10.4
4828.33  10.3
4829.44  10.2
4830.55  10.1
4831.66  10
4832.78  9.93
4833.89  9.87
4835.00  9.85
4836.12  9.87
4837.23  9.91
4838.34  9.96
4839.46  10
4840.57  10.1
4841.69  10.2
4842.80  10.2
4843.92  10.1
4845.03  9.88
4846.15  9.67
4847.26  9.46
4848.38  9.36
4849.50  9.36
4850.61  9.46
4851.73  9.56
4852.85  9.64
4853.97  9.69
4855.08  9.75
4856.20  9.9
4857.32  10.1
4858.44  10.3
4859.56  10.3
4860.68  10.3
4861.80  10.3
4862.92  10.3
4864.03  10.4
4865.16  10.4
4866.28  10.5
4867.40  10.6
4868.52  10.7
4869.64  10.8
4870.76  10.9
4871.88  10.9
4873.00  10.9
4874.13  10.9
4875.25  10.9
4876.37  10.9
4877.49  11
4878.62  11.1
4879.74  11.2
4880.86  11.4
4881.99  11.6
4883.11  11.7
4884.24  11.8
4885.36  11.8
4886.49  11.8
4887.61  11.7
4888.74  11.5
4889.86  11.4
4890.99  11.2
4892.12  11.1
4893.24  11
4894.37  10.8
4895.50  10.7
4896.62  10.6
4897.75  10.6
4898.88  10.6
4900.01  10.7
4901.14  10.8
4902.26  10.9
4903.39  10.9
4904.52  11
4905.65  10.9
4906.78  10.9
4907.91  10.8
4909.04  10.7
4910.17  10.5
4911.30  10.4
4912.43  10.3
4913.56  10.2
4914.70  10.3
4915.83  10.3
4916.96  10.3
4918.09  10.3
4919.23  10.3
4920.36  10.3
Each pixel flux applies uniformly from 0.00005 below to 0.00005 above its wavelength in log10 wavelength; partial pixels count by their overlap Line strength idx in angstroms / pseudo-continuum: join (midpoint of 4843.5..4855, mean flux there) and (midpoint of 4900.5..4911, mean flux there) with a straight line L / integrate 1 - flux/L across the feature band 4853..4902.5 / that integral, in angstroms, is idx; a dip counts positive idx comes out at -2.9 angstroms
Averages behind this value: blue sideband 9.62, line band 10.8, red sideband 10.8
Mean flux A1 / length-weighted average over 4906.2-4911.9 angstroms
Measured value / 10.7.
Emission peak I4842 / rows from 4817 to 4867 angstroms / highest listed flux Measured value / 11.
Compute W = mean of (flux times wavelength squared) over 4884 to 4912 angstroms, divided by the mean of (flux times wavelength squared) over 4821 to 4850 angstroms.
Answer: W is 1.13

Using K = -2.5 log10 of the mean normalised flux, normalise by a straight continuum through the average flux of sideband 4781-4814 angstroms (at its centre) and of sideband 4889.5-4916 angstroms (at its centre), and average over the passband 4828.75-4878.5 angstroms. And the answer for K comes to 0.07 mag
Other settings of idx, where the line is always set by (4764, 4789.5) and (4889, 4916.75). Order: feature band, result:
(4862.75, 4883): -0.2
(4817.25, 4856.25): 3.2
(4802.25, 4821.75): 0.5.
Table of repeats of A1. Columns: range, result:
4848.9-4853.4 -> 9.5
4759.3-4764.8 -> 11.5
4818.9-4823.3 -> 10.3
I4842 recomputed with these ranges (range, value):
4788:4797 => 11.3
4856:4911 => 11.8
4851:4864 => 10.3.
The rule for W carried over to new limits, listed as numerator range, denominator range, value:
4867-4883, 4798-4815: 1.05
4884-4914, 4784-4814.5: 1.04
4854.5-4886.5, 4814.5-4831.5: 1.05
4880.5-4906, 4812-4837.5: 1.10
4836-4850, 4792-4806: 0.91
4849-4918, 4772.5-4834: 1.03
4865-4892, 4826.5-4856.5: 1.15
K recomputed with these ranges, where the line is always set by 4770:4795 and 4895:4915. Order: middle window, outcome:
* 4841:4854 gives 0.12 mag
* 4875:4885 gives -0.06 mag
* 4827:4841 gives 0.09 mag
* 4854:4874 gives 0.04 mag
